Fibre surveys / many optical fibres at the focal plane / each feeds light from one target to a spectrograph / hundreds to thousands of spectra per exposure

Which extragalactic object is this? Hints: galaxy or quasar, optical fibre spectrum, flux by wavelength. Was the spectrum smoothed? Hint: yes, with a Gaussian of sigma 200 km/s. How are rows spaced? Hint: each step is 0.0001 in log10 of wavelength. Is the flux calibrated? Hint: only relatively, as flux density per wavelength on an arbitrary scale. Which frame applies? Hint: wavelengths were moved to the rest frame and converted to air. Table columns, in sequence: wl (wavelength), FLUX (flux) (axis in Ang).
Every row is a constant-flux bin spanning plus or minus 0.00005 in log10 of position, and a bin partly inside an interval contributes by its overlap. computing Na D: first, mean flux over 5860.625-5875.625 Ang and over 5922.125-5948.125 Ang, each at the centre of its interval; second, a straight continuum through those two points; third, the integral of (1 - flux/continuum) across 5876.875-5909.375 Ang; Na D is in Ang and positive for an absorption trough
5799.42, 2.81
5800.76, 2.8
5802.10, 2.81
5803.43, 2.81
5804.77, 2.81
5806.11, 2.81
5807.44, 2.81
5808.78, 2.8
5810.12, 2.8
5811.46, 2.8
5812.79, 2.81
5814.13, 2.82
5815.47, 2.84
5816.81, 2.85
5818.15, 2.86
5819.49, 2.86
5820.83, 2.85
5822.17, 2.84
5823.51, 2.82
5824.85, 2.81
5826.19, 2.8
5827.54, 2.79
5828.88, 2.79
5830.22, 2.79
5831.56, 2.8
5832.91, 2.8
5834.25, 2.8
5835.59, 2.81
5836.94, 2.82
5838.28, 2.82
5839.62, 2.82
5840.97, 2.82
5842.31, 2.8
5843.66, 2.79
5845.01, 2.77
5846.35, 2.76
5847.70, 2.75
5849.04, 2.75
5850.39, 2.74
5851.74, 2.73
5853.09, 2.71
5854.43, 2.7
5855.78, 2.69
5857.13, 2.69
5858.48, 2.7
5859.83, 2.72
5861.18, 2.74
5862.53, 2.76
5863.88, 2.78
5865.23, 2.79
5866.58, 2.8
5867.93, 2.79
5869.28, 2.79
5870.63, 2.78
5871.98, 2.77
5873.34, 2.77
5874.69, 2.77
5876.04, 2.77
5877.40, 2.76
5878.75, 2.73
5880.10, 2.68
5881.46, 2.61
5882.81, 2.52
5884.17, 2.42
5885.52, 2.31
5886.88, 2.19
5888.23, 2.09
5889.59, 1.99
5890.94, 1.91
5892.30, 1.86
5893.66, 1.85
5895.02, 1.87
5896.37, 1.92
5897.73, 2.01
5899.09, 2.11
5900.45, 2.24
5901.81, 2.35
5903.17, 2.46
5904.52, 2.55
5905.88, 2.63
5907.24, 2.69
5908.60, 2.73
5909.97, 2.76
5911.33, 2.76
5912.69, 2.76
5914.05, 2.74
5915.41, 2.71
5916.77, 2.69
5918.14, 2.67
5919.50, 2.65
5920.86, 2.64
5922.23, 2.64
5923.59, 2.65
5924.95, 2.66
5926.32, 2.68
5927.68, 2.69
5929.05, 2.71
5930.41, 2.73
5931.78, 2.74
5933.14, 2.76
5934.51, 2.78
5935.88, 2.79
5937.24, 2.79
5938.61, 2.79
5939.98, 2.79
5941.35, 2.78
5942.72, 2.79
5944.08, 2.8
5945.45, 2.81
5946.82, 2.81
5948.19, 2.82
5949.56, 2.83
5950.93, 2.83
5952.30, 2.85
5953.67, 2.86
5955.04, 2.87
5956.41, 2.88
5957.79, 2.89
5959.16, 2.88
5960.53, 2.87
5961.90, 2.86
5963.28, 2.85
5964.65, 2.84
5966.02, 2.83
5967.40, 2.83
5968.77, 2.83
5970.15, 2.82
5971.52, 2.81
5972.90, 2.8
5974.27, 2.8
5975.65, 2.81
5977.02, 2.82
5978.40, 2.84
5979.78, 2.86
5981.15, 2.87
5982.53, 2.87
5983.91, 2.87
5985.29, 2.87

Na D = 5.4 Ang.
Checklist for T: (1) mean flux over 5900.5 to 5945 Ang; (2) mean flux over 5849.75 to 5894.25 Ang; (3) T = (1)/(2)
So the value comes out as 1.0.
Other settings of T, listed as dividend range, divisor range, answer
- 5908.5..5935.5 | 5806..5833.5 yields 0.96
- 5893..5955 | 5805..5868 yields 0.94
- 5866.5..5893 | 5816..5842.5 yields 0.89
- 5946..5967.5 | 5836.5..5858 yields 1.03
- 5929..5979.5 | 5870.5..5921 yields 1.14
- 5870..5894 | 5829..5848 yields 0.87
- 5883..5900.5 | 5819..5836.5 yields 0.73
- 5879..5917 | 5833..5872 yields 0.86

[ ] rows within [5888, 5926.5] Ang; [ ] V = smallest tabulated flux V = 1.85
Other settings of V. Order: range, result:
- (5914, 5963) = 2.64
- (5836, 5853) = 2.73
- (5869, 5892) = 1.91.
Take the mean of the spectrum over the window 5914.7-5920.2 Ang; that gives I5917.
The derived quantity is 2.68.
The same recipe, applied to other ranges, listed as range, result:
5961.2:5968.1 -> 2.84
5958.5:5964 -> 2.87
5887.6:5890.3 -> 2.04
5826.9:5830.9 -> 2.79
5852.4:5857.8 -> 2.7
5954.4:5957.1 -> 2.87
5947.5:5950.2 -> 2.82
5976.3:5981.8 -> 2.85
